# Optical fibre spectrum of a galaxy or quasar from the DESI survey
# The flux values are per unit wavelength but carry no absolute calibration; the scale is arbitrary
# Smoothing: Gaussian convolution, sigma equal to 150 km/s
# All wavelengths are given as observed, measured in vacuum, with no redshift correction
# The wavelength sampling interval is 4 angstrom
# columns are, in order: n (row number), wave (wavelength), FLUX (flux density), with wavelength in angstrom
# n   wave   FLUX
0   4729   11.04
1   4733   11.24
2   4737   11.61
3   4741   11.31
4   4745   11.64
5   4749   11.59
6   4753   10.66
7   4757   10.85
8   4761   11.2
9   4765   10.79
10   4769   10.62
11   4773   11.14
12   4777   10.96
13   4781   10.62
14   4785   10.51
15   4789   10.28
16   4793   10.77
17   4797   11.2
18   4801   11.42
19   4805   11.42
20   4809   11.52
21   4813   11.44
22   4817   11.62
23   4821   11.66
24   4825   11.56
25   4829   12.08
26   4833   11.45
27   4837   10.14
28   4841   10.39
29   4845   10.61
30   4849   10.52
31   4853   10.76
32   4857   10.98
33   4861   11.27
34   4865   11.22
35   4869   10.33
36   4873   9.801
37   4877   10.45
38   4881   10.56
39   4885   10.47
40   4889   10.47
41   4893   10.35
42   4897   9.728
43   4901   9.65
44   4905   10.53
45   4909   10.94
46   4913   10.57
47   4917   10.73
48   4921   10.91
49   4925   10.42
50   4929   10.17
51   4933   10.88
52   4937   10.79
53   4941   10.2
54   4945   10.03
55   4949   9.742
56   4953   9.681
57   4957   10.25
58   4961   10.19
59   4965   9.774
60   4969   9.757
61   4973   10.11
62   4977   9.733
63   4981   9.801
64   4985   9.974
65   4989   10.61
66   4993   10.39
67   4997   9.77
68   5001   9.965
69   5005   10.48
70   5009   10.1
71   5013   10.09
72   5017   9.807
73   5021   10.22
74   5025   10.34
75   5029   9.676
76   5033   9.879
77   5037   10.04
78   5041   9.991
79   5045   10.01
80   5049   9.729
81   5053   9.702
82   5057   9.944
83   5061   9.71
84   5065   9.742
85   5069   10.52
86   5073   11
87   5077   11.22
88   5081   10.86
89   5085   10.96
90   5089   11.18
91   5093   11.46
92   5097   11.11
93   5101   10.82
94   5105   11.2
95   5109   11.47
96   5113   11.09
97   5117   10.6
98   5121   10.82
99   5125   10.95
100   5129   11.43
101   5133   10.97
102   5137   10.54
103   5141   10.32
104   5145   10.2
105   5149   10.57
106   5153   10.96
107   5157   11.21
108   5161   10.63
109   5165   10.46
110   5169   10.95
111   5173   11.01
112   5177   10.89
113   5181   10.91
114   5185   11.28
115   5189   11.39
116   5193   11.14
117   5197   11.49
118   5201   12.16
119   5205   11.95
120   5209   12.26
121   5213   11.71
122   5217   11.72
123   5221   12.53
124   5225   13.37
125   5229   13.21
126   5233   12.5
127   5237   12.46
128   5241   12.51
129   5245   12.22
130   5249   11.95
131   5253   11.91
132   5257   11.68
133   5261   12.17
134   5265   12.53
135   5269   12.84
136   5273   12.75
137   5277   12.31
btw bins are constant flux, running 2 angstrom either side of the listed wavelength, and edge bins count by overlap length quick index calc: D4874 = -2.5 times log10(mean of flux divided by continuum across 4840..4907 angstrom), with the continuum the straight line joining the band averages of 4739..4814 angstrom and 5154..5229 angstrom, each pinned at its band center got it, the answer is 0.07 mag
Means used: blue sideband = 11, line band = 10.5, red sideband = 11.5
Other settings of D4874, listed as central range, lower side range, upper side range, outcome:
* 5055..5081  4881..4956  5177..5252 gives 0.08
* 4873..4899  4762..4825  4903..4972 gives 0.03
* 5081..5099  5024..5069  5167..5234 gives -0.07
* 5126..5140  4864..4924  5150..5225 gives 0.03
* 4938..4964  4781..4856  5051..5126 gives 0.09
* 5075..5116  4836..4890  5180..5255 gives 0.04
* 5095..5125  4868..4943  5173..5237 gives 0.04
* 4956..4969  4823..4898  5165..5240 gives 0.11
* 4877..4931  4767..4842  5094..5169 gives 0.06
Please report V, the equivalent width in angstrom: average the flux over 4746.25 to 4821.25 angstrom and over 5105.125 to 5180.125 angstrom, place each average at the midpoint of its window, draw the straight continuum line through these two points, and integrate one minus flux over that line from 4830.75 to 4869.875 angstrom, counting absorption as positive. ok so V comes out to 0.82 angstrom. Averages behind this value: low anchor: 11.1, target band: 10.8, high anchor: 10.8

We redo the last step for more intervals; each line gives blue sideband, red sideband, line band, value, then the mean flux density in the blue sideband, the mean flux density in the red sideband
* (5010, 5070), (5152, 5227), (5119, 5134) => -0.3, 9.95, 11.5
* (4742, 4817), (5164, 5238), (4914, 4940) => 1.5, 11.1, 11.8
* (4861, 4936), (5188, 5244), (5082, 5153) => 4.5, 10.5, 12.2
